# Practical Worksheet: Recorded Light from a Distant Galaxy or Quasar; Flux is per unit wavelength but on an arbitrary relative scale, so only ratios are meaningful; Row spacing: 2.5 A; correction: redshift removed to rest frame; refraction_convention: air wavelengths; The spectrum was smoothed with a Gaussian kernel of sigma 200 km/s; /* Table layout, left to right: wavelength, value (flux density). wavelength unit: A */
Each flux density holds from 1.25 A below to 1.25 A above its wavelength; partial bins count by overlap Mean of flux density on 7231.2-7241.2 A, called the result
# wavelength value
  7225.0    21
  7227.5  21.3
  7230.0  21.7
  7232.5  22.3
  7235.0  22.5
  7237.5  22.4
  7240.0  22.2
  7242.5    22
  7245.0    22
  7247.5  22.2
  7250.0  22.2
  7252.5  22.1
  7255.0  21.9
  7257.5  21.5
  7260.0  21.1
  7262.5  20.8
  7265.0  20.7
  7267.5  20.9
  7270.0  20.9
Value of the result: 22.3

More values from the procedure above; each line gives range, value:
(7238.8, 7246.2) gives 22.1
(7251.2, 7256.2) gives 22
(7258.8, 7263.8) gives 20.9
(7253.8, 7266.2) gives 21.2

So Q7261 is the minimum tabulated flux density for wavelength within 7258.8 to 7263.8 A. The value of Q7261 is 20.8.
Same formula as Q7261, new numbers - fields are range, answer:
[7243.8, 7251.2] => 22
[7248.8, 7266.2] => 20.7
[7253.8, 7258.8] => 21.5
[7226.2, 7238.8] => 21.3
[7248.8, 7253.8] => 22.1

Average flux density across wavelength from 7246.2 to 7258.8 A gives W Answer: 22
